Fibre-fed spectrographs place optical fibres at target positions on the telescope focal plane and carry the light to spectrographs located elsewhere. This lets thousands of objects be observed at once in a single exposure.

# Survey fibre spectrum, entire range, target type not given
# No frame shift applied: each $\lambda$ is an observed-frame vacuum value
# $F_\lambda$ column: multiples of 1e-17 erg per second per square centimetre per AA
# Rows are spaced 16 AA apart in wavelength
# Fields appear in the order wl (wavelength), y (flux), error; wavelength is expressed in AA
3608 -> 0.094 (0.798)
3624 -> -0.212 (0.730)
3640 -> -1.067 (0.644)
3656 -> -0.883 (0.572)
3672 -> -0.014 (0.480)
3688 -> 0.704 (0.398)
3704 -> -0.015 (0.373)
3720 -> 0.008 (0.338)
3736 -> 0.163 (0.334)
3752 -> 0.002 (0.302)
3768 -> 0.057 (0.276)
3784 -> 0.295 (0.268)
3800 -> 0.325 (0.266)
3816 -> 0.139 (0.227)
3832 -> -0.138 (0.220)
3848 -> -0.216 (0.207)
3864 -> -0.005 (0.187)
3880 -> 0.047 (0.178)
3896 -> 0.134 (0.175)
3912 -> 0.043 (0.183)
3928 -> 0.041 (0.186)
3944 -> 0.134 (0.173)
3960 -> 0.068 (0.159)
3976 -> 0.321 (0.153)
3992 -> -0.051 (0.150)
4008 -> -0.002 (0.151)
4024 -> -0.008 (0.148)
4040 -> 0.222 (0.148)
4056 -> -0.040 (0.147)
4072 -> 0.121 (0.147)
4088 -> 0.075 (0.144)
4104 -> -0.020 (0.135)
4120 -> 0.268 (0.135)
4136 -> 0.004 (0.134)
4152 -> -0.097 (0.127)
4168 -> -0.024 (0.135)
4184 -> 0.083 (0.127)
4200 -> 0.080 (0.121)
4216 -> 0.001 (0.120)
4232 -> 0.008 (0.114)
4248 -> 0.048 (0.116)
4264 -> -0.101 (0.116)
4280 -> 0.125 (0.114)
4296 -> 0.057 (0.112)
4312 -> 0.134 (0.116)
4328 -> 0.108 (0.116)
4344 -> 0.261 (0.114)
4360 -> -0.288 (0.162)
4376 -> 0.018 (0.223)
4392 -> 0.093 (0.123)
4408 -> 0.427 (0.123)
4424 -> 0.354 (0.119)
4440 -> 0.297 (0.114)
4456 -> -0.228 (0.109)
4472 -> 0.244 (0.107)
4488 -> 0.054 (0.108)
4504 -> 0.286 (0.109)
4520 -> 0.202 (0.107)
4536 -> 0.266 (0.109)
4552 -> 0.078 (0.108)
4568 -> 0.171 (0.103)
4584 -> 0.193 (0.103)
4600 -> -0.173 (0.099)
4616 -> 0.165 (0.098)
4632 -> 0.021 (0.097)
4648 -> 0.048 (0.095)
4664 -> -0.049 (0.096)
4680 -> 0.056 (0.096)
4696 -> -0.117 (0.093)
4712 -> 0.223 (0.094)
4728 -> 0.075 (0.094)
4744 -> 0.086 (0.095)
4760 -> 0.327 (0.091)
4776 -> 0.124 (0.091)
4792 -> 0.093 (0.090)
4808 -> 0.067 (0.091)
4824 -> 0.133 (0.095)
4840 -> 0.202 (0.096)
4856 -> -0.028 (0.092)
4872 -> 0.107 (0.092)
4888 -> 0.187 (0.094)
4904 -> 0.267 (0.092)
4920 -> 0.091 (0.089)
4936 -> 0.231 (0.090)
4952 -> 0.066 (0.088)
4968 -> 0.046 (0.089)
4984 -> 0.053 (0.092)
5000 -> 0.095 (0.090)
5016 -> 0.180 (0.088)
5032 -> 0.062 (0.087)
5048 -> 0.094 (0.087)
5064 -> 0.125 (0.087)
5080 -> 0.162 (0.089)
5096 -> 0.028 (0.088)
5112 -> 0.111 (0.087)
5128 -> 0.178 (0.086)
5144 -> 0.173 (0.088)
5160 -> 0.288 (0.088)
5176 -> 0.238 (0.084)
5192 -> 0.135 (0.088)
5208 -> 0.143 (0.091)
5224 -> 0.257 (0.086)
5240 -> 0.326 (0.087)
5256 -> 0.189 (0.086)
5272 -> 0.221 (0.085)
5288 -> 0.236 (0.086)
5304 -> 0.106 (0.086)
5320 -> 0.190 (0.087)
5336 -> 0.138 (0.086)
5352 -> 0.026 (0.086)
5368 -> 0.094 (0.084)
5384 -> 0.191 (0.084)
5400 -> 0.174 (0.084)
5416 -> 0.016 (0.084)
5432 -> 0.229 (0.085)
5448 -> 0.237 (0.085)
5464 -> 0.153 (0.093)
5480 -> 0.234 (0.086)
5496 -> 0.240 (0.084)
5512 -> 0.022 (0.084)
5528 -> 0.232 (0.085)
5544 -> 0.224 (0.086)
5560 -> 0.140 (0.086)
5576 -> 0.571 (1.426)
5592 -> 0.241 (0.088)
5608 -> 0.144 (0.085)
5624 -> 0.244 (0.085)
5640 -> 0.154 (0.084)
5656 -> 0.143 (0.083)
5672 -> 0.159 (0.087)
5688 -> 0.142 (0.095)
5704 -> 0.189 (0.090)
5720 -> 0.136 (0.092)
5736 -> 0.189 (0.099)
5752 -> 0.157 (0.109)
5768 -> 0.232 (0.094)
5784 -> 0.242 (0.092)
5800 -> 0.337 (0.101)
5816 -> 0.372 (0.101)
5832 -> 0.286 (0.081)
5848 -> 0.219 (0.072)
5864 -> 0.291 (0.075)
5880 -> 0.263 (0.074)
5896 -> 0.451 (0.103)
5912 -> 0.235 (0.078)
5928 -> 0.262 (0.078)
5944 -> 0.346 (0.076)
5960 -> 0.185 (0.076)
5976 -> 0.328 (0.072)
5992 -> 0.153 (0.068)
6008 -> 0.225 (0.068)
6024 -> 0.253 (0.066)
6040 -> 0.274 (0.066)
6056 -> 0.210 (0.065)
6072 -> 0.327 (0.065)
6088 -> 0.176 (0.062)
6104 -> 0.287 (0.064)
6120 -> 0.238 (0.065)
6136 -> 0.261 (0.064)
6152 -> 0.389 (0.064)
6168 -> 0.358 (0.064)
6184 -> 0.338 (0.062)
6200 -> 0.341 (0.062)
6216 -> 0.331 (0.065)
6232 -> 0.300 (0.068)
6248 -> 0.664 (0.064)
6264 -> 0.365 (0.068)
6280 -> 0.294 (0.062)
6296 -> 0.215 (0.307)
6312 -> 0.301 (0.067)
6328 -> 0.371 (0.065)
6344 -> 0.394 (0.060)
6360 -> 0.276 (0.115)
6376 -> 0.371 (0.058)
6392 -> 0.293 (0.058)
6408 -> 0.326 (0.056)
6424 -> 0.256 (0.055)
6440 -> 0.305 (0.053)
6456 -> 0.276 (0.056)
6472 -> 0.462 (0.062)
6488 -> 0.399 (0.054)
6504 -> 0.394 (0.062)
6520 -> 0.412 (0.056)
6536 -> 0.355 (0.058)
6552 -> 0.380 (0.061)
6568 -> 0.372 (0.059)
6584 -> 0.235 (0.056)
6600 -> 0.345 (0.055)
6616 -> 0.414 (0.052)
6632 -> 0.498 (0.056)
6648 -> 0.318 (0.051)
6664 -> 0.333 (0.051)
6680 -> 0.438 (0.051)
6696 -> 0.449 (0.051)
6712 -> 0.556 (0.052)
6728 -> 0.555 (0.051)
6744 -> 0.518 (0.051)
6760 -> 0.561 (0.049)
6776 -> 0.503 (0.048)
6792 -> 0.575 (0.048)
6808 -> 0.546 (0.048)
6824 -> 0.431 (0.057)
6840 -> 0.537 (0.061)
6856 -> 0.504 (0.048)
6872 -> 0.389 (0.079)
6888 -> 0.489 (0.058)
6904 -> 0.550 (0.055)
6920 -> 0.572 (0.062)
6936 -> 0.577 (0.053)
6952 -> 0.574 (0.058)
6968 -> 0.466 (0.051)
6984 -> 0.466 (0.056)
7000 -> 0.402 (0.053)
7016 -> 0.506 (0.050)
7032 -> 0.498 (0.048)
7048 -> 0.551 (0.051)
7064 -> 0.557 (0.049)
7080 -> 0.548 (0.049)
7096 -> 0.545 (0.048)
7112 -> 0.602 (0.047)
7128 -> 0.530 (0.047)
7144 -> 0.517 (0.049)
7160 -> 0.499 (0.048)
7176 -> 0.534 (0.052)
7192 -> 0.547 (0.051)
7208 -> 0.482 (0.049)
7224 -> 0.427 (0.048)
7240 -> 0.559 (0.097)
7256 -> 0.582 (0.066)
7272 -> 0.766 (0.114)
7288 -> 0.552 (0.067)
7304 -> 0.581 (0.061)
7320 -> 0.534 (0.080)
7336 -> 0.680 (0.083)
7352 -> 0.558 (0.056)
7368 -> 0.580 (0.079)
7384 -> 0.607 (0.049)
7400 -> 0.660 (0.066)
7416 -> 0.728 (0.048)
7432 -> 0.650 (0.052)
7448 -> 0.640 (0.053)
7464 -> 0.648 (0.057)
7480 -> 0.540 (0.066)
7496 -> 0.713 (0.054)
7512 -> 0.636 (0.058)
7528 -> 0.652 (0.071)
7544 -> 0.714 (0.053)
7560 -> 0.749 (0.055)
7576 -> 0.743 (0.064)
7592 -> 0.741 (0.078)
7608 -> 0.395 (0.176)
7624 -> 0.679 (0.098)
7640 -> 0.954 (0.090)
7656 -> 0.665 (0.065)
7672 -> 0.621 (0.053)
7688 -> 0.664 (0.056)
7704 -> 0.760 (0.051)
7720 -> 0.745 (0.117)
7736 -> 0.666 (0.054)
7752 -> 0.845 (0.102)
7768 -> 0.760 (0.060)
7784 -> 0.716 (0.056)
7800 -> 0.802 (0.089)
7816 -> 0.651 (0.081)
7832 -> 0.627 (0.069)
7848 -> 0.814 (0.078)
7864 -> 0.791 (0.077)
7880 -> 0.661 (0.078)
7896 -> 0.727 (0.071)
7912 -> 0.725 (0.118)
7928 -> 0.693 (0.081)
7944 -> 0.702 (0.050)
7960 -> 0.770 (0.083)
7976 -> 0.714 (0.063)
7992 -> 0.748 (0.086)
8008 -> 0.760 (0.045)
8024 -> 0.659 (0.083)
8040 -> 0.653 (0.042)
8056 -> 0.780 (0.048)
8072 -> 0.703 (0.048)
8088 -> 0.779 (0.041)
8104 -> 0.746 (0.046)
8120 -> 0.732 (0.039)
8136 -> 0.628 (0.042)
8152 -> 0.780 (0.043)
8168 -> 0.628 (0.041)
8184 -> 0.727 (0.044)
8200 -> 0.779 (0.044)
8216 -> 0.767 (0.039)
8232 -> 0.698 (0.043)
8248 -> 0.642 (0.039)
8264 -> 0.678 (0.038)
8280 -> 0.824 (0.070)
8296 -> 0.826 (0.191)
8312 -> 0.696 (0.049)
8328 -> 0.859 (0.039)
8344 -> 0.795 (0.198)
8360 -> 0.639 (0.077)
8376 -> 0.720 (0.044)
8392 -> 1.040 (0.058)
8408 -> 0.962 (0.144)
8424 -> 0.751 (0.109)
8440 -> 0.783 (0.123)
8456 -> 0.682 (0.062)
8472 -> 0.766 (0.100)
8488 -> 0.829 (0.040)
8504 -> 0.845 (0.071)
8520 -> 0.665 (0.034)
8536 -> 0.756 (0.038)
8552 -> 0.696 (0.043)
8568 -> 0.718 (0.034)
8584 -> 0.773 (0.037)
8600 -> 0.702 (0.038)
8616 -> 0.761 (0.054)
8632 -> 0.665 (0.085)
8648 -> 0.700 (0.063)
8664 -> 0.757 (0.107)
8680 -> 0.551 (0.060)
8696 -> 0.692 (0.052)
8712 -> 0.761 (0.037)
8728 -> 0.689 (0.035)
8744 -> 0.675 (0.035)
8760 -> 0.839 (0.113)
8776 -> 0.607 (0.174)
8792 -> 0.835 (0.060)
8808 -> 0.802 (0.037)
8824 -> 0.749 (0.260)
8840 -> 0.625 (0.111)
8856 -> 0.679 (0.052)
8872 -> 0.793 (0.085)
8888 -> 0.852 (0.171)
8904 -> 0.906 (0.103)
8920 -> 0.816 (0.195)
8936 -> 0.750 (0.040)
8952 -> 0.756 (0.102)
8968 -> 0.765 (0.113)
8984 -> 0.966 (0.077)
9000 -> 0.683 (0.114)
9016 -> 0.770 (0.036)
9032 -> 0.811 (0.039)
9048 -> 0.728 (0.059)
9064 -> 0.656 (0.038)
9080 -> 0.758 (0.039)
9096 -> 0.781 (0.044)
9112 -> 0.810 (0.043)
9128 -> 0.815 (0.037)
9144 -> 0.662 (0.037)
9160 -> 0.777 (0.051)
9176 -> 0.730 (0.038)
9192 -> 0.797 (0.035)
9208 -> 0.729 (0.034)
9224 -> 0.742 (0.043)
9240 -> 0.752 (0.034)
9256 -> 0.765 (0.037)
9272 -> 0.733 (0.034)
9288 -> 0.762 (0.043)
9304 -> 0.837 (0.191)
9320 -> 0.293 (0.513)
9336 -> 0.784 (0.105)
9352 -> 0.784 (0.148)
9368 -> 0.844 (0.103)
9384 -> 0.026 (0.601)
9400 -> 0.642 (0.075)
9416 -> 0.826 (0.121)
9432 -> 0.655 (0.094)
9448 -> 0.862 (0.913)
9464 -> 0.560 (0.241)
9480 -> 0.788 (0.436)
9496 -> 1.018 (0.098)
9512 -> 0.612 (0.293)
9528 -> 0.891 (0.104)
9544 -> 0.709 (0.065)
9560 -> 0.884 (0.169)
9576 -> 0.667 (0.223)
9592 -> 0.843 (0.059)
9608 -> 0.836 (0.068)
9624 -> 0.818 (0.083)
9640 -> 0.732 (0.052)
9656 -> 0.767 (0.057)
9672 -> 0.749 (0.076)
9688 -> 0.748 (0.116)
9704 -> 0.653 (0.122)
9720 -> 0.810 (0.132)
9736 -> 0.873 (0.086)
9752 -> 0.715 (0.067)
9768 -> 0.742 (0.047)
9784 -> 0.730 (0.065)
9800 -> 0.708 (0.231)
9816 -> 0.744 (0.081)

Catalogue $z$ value 0.68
